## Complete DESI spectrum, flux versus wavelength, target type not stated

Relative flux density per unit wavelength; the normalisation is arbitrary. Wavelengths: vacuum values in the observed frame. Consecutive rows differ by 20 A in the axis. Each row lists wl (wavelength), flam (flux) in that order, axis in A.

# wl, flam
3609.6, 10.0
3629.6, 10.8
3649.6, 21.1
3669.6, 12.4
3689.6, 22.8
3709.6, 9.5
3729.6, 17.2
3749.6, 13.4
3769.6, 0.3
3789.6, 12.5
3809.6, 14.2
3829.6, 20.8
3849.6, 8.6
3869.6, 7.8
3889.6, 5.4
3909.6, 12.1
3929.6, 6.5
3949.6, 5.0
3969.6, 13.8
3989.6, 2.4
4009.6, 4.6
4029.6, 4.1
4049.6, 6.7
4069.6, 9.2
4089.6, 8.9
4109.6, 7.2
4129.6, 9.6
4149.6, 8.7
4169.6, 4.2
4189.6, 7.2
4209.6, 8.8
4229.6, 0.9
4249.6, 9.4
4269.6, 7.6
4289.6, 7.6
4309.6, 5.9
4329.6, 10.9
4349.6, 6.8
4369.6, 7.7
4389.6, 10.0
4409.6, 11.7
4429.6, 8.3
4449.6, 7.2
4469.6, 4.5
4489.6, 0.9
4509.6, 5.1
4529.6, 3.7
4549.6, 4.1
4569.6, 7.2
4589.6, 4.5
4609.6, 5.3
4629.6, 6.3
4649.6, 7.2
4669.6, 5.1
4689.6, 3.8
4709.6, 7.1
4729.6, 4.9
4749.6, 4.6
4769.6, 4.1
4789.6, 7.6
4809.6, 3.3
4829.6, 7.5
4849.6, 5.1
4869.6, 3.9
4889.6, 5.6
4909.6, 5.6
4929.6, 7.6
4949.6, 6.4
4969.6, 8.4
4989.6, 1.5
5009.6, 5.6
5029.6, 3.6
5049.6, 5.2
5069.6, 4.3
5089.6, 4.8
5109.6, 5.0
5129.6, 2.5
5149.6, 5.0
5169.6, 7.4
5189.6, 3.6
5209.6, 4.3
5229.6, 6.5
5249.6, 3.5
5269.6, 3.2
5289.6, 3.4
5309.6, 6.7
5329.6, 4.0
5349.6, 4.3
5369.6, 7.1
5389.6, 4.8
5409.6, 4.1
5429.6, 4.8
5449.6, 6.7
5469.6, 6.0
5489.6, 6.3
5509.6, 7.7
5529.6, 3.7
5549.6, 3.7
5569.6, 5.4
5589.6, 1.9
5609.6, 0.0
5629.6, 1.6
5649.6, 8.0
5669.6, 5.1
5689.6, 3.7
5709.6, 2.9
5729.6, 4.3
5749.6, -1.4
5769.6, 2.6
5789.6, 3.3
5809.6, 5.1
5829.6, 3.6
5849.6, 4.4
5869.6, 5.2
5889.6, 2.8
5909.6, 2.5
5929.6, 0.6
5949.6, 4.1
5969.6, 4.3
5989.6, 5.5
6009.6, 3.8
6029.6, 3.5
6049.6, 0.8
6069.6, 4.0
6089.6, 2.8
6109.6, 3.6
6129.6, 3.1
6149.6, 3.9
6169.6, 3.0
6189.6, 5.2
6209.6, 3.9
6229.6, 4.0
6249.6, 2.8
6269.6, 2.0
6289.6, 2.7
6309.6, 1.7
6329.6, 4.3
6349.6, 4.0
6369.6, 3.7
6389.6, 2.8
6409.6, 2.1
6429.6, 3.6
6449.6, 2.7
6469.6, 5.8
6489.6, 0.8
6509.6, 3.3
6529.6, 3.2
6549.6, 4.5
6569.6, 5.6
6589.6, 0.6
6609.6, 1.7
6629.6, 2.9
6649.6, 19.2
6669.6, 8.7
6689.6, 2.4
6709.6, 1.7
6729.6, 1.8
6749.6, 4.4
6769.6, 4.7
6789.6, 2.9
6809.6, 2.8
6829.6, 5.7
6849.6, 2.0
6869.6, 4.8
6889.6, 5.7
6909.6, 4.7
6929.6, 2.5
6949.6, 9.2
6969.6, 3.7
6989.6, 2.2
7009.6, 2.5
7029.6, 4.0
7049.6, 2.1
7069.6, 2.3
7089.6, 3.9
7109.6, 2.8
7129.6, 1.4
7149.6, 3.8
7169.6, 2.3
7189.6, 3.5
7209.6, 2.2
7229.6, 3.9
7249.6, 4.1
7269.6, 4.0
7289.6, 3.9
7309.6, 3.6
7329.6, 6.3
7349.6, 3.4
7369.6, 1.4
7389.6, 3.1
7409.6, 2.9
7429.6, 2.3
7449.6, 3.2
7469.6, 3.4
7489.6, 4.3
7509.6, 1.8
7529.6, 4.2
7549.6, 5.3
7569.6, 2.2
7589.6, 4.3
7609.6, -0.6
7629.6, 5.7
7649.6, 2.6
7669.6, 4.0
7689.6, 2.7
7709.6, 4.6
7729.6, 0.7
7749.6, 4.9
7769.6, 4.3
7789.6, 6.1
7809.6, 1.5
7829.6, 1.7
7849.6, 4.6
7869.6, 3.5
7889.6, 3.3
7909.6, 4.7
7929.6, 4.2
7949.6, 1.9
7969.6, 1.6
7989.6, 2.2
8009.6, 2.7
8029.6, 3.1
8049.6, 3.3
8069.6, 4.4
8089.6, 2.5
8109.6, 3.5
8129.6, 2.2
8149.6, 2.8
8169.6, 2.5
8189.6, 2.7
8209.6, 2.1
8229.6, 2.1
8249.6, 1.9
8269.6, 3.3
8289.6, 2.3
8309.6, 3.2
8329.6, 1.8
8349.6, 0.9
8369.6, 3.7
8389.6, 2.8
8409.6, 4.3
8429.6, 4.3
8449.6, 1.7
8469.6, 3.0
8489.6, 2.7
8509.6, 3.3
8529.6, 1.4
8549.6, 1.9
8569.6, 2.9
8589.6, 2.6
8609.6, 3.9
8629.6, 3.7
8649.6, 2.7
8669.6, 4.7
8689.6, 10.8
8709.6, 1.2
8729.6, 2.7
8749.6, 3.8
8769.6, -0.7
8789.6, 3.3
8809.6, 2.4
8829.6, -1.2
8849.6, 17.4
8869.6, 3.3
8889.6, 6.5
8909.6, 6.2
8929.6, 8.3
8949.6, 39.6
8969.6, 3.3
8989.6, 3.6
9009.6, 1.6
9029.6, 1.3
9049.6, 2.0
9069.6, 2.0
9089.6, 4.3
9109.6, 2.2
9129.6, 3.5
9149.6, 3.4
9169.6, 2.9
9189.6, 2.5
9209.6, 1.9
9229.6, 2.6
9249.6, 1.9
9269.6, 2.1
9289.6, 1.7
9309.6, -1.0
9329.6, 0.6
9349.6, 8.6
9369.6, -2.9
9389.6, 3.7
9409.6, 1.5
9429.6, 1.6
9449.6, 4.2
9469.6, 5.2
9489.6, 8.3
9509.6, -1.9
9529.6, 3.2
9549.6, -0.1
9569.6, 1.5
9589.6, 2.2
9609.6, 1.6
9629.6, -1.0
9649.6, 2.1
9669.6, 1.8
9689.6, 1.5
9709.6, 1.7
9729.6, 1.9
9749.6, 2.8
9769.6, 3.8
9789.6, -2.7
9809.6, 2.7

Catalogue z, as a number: 0.785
